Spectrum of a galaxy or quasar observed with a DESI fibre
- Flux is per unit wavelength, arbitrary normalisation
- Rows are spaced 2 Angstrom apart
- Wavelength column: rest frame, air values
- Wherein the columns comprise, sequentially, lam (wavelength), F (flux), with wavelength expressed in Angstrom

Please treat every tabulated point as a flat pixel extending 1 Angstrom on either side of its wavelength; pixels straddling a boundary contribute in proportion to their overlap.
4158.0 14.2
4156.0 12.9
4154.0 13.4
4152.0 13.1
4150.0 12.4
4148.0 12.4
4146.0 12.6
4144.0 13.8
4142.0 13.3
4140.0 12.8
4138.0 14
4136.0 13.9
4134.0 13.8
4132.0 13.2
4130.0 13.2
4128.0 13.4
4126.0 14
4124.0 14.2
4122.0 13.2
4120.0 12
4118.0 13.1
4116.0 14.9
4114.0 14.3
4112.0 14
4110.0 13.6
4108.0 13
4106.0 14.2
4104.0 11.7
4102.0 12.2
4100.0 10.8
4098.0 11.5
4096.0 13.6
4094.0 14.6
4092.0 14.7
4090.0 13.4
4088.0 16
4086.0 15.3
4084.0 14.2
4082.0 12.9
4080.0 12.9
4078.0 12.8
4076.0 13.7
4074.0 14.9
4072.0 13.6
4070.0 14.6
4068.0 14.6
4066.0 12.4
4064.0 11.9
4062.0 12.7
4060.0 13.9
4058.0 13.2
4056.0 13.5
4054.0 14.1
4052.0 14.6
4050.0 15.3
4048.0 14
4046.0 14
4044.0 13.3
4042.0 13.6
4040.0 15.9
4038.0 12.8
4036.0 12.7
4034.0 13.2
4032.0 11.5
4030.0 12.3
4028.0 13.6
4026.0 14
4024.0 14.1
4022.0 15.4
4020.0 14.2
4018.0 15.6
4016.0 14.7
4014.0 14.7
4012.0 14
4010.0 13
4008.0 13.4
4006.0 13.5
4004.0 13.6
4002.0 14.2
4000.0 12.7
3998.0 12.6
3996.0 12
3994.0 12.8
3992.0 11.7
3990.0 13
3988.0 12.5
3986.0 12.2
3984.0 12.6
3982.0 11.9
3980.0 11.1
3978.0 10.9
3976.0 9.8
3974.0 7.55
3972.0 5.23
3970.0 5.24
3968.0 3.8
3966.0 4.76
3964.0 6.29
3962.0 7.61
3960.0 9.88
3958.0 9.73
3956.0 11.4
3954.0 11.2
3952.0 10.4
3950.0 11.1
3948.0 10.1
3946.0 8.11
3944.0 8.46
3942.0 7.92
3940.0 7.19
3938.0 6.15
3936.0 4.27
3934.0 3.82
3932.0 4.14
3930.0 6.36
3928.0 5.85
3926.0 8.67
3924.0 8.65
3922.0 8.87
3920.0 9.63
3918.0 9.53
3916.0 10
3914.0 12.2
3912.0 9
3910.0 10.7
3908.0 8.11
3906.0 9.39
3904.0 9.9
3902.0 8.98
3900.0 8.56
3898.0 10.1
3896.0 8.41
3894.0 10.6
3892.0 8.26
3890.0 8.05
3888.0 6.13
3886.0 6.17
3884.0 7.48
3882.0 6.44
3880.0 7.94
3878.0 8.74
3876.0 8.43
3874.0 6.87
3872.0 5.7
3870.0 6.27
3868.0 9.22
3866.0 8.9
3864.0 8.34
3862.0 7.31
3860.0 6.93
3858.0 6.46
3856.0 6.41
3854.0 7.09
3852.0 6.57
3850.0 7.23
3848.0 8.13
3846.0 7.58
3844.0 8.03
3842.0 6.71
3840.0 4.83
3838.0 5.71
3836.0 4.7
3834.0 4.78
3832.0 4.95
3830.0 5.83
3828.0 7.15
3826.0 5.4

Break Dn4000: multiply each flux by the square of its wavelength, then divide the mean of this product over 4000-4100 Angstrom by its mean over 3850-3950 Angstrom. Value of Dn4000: 1.9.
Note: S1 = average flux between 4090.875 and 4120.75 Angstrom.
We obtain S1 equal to 13.2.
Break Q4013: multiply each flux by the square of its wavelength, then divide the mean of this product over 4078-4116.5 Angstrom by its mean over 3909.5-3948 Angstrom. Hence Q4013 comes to 1.87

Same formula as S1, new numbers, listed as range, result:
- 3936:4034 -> 11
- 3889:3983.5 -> 8.49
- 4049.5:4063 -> 13.8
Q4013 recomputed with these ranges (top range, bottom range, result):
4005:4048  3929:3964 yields 1.78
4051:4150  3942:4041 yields 1.24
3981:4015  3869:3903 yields 1.75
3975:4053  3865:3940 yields 1.75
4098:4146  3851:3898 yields 1.99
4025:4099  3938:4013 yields 1.38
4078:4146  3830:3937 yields 1.99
